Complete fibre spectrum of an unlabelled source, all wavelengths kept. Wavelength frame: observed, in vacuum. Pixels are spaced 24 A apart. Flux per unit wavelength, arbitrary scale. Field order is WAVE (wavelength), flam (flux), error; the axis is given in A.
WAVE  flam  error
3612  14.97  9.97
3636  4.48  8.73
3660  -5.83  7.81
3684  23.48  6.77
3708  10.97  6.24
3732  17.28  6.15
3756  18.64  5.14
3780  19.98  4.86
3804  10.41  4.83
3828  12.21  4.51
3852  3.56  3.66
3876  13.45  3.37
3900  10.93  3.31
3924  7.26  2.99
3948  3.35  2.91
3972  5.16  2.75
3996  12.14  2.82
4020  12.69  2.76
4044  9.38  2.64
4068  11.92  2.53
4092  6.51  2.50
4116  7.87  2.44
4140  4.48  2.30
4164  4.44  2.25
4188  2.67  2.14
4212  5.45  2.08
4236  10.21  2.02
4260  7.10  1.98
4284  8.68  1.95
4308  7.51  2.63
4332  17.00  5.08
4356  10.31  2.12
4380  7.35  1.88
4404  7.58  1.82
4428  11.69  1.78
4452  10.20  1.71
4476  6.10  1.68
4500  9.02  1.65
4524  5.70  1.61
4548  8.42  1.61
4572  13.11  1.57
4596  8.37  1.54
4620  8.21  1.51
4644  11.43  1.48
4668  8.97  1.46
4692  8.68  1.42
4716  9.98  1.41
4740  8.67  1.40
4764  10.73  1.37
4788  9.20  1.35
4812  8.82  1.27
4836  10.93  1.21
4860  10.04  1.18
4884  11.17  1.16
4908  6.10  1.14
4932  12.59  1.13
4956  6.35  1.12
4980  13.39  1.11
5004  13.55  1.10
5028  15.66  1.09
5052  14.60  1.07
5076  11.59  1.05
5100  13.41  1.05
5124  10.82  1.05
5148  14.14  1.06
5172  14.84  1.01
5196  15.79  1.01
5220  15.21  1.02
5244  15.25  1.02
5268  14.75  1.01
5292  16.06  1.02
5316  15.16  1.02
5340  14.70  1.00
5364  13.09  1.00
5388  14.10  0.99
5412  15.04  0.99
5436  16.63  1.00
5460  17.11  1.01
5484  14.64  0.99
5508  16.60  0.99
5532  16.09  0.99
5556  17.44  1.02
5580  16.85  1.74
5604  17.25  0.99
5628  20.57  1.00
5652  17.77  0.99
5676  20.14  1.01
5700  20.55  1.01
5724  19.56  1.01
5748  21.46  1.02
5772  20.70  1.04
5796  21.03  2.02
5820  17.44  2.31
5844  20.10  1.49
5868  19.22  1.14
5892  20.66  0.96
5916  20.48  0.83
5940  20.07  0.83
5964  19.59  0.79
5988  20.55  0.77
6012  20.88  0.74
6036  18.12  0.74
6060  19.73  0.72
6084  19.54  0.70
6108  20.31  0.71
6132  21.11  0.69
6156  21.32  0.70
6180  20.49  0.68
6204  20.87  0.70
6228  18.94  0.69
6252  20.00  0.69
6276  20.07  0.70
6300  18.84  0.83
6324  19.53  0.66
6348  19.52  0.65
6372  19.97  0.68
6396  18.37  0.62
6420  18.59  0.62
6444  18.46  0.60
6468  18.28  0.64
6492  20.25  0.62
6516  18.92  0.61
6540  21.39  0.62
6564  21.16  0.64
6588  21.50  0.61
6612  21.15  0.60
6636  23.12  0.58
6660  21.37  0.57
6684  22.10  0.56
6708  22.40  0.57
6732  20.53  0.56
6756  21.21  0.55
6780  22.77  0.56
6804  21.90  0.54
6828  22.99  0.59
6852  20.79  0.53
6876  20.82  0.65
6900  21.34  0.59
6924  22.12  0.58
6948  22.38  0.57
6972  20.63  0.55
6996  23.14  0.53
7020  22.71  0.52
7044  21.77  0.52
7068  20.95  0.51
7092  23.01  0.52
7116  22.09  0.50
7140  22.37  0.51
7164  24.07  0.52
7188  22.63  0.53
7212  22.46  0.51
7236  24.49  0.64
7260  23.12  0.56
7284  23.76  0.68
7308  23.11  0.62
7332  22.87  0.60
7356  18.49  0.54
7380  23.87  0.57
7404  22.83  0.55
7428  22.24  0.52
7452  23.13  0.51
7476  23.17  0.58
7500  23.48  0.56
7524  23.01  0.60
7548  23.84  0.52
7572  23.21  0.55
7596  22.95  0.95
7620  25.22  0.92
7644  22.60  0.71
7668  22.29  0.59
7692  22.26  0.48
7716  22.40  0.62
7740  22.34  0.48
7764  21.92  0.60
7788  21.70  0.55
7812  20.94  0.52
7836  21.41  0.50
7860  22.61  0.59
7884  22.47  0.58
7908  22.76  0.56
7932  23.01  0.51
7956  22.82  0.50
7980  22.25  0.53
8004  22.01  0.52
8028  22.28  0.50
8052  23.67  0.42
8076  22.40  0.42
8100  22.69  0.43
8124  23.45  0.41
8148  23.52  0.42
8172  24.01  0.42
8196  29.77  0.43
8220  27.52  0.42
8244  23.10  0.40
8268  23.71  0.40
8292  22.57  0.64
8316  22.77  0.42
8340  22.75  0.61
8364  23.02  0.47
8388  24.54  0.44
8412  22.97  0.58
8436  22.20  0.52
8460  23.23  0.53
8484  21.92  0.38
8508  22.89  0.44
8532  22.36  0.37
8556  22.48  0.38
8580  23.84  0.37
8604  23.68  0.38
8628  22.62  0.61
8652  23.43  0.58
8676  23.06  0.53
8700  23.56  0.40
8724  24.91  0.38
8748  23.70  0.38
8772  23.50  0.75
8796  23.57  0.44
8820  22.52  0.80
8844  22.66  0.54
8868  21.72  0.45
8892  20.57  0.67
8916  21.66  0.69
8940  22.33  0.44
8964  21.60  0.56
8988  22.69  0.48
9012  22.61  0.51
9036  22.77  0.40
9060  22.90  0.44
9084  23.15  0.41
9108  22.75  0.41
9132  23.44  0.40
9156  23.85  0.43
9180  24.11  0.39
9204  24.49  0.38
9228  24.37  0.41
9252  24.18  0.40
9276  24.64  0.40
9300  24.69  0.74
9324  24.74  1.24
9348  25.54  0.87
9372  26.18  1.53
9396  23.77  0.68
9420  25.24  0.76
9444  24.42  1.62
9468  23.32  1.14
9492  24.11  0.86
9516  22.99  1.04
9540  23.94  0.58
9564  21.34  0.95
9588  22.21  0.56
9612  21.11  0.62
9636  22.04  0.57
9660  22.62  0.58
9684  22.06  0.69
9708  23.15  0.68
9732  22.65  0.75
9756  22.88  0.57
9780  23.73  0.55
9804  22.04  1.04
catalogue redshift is 0.248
